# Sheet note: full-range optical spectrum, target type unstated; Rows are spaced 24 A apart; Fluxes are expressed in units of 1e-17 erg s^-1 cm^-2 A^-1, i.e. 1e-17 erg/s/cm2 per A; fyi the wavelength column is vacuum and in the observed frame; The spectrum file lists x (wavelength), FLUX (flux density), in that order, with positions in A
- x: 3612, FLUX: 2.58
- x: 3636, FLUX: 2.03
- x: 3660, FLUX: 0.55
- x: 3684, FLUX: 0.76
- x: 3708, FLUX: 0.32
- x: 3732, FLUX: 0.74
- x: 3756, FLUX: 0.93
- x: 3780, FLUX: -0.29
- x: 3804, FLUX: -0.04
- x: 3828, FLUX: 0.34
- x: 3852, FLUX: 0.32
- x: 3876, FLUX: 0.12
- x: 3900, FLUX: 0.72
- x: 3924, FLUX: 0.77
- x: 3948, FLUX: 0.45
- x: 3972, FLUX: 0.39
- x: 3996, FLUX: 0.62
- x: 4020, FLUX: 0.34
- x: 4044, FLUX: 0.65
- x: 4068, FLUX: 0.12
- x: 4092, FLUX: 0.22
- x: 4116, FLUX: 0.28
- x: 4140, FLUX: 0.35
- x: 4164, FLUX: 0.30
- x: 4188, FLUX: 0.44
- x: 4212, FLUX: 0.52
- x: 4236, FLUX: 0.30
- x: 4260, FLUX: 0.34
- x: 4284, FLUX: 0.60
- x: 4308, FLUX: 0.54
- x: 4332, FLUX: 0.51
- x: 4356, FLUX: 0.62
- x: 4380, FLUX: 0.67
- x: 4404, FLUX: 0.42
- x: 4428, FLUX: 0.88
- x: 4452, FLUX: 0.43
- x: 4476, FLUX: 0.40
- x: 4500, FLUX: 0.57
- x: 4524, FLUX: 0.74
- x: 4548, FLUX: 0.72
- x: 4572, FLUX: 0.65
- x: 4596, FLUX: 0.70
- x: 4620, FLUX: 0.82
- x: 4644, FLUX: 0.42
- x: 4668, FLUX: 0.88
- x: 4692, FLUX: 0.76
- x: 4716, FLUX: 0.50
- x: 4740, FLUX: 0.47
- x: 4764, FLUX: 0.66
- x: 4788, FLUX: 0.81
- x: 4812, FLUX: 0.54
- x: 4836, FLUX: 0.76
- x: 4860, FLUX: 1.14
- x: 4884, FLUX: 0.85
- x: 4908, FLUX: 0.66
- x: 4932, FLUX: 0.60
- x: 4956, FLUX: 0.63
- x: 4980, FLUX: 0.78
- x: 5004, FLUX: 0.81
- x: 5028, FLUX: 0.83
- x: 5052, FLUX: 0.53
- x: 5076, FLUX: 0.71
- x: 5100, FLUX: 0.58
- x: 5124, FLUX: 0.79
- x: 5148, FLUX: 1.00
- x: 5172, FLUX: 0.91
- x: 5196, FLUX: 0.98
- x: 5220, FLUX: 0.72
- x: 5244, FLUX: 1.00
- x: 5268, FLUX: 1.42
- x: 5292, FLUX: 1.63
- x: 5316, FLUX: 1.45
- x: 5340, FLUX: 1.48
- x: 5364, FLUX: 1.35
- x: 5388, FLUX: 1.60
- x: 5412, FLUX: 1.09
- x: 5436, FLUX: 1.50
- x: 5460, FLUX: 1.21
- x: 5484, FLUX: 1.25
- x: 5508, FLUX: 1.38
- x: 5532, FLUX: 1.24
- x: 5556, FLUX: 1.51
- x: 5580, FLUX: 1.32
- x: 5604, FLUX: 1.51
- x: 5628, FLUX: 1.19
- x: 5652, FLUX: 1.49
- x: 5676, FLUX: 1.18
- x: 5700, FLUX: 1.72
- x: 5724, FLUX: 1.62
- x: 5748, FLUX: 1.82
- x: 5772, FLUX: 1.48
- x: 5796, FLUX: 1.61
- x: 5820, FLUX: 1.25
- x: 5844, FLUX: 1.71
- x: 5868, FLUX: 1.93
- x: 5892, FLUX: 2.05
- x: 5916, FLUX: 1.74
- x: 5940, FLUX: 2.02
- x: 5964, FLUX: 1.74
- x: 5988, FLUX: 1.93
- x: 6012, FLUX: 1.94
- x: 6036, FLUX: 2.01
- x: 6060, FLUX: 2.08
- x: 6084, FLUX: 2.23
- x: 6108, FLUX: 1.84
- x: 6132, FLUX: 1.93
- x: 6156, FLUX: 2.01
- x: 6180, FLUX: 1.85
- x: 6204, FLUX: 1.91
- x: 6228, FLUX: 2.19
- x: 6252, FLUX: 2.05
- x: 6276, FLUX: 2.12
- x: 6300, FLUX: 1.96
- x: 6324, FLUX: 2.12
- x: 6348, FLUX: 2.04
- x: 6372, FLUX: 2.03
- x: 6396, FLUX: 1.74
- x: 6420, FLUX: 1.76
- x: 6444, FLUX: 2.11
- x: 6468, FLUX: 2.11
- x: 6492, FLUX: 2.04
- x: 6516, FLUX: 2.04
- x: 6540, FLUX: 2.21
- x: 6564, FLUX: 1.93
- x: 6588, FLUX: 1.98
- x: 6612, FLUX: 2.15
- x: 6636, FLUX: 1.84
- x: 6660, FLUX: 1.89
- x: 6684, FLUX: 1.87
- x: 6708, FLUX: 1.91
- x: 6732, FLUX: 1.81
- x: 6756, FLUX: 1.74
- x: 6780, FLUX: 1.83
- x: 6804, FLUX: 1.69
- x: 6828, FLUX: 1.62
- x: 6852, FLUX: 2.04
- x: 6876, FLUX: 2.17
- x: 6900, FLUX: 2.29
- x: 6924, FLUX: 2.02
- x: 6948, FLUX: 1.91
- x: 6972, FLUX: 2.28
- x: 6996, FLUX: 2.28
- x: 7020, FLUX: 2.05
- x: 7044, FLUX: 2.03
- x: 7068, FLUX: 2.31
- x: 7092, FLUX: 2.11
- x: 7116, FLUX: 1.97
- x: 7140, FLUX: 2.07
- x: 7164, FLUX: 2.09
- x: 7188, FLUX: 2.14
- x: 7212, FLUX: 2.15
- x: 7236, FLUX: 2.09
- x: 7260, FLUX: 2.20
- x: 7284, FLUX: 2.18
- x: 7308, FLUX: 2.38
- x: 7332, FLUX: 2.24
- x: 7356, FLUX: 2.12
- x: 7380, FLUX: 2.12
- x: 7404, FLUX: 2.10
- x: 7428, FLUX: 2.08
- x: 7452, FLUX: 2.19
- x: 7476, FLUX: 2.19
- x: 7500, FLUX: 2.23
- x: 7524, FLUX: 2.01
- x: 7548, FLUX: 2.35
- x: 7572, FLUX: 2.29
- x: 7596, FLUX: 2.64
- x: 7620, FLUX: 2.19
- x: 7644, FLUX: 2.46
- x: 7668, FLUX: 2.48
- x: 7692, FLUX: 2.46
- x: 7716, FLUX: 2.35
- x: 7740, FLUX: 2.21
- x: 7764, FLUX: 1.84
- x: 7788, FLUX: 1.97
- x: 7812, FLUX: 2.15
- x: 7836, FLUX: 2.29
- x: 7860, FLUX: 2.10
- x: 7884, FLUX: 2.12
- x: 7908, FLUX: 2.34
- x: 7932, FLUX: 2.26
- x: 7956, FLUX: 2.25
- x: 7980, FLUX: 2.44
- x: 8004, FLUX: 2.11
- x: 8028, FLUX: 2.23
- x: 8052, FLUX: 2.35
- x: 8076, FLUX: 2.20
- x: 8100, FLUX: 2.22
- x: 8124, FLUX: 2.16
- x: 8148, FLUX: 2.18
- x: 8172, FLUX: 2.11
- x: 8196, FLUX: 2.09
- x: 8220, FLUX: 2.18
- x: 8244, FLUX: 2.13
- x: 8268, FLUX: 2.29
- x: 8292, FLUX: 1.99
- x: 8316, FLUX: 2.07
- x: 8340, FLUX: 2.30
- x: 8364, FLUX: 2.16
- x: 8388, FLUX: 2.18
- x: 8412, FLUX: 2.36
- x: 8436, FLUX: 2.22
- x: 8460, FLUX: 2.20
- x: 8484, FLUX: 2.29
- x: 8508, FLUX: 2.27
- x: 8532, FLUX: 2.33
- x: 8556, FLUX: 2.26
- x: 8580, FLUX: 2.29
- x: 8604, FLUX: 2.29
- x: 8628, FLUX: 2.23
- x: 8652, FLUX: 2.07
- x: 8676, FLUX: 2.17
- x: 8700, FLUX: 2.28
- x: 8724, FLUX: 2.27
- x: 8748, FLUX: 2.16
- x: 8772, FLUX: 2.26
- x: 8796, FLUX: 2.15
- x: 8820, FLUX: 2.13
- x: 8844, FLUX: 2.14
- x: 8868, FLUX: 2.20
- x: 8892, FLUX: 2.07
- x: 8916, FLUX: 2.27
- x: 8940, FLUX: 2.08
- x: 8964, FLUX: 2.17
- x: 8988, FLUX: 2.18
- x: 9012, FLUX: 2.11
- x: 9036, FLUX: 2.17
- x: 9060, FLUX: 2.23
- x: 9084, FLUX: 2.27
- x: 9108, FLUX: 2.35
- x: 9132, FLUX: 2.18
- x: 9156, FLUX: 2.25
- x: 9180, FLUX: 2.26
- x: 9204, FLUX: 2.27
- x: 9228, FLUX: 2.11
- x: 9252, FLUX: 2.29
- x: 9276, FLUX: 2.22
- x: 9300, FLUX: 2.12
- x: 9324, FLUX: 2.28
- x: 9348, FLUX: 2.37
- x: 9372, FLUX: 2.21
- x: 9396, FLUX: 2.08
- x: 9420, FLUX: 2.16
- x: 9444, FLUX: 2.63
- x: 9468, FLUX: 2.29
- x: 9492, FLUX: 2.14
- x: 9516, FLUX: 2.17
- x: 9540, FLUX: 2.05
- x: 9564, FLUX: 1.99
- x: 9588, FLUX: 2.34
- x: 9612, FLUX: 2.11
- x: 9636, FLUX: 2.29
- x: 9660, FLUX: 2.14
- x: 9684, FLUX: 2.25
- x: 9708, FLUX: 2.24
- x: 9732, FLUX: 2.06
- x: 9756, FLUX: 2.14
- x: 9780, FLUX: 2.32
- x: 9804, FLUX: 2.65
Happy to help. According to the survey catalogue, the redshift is 0.32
